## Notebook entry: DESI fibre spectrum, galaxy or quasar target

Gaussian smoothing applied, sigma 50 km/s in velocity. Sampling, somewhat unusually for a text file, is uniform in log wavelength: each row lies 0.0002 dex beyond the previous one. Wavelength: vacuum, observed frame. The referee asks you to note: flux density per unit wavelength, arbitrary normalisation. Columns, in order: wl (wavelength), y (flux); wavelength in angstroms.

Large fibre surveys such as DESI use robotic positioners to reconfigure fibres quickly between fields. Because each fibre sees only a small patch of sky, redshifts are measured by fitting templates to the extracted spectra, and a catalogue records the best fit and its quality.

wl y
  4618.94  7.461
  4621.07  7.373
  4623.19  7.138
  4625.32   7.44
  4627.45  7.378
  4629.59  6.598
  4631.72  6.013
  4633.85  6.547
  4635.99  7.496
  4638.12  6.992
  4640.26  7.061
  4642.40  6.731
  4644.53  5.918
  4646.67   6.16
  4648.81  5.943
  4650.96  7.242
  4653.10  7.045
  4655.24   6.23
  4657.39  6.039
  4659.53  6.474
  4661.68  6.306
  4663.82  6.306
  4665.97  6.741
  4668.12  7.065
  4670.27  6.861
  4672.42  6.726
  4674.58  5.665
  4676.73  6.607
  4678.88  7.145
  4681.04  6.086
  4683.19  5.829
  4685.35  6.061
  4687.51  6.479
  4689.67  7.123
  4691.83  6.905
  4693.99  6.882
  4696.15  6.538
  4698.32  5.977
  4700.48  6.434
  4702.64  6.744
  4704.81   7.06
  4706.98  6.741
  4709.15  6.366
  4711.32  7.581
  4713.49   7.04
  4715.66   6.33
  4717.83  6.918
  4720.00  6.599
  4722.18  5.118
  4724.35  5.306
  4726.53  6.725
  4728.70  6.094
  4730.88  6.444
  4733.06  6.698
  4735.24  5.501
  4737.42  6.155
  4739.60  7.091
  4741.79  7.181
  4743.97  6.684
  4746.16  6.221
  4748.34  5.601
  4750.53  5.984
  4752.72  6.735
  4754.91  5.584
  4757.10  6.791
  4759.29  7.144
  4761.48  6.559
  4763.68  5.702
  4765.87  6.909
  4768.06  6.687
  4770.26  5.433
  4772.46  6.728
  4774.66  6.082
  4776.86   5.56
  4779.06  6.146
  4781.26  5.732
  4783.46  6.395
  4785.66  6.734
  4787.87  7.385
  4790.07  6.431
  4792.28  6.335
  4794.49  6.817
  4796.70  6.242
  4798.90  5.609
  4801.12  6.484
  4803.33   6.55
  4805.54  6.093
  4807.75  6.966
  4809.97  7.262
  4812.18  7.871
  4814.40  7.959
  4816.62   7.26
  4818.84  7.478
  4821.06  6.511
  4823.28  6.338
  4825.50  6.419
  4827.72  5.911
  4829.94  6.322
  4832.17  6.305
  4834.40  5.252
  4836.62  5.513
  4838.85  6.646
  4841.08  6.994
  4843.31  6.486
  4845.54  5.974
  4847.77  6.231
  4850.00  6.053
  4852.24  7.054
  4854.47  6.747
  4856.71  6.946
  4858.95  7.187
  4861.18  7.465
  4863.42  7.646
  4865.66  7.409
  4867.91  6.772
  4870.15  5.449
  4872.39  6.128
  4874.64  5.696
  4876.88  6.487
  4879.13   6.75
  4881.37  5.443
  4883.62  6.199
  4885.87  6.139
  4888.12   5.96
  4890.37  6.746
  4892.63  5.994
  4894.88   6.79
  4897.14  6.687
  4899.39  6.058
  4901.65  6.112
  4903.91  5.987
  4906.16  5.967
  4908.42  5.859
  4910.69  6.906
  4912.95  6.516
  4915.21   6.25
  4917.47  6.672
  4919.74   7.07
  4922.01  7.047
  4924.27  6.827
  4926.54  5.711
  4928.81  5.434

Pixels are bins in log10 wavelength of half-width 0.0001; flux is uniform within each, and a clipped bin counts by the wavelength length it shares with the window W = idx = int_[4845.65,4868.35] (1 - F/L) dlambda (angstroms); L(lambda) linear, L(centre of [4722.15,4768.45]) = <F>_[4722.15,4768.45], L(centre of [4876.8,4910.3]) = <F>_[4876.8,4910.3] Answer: -2.4 angstroms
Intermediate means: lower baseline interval 6.34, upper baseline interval 6.22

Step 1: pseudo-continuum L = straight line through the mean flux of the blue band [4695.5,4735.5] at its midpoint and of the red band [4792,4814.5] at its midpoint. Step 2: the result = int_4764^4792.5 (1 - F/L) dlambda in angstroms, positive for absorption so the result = 1.29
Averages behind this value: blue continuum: 6.45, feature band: 6.33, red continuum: 6.71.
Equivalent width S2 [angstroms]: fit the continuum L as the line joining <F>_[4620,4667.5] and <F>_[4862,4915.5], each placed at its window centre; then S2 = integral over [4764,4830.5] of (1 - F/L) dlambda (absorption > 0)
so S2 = -0.8 angstroms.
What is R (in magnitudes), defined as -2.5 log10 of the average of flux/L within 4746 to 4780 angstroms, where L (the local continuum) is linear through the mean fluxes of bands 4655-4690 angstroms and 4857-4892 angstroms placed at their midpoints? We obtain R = 0.04 mag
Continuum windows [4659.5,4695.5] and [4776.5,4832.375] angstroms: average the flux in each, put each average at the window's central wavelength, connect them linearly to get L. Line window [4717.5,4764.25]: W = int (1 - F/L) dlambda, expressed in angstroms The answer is 1.9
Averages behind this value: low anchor 6.55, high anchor 6.6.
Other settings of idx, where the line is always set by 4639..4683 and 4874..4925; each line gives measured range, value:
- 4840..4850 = 0.0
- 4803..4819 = -1.9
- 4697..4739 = 0.3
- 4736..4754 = 0.1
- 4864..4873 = -0.2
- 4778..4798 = -0.1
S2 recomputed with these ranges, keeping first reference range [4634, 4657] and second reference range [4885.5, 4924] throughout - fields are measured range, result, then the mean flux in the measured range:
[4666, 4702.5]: 0.46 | 6.54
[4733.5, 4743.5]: 0.09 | 6.51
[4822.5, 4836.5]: 0.95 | 6.05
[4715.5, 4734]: 0.96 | 6.24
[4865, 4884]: 0.61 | 6.23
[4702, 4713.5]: -0.56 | 6.91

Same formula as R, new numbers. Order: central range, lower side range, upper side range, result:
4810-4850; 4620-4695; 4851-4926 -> -0.003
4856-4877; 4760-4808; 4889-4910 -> -0.075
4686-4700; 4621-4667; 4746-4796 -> -0.013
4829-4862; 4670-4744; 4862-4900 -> -0.011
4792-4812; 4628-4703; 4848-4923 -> -0.008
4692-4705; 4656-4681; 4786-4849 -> -0.012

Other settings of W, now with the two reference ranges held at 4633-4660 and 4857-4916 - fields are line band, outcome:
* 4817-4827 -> -0.4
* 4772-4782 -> 0.7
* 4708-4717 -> -0.4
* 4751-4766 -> 0.2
